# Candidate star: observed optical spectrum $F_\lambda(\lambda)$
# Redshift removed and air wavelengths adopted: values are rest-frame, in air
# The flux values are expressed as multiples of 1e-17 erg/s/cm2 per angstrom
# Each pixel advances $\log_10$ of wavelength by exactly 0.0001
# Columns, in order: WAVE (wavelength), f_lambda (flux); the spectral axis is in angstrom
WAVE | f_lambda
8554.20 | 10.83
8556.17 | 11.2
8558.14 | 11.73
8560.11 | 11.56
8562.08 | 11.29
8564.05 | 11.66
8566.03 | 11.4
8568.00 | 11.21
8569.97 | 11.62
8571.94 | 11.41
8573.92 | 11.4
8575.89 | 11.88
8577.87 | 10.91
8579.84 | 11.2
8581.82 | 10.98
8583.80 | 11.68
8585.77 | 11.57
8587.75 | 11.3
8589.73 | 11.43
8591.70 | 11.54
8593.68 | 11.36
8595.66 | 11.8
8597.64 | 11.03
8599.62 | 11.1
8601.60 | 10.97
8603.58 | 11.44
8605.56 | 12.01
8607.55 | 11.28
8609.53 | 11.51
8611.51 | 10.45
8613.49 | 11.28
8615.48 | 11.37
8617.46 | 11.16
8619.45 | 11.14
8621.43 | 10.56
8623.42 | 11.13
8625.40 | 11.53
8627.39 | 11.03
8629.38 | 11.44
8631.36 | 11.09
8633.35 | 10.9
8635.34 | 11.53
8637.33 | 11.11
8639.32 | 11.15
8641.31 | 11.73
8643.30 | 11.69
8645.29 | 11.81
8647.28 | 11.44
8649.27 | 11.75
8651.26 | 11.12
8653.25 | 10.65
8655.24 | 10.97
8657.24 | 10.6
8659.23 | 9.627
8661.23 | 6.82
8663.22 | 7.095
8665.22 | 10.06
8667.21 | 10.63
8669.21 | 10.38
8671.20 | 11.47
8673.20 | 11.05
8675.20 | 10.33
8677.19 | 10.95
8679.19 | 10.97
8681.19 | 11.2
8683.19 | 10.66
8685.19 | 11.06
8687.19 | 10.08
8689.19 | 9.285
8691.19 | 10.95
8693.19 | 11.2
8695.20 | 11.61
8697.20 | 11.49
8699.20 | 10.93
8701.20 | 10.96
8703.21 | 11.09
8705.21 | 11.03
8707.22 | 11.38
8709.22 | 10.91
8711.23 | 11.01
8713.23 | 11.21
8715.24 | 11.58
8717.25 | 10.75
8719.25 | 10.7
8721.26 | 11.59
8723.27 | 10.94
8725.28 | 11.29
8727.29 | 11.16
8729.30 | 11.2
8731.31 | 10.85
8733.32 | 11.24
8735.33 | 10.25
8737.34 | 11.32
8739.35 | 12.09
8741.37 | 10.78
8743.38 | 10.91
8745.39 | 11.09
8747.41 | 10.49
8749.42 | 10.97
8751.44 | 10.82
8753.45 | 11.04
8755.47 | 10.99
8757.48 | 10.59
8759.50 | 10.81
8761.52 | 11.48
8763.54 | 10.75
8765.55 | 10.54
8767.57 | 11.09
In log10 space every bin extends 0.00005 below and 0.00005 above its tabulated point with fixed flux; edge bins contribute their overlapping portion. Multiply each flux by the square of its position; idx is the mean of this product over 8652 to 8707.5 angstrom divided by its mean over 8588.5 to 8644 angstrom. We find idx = 0.9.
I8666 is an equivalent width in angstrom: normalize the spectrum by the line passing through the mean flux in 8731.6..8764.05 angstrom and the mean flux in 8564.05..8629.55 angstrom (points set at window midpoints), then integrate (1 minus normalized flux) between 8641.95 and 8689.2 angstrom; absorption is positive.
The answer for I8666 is 2.7 angstrom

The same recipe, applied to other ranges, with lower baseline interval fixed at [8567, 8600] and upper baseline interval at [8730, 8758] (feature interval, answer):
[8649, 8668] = 2.27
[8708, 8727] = -0.13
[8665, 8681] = 0.53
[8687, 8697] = 0.33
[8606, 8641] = 0.31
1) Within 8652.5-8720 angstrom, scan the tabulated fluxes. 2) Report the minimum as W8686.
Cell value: 6.82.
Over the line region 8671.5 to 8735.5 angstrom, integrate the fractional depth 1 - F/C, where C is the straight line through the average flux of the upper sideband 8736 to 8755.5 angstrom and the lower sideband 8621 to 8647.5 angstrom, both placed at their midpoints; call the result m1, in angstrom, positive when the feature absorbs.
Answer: 0.9 angstrom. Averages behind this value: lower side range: 11.3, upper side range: 11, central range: 11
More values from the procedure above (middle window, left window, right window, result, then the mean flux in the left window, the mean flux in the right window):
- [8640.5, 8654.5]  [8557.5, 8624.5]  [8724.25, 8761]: -0.3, 11.3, 11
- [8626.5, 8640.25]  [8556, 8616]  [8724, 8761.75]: 0.1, 11.4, 11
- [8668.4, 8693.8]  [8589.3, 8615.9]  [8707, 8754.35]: 1.0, 11.3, 11.1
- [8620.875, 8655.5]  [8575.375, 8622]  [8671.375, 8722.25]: -0.3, 11.3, 11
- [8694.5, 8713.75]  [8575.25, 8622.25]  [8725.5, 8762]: -0.1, 11.3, 11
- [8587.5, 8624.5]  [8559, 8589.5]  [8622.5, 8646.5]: 0.4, 11.4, 11.3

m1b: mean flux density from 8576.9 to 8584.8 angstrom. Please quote 11.2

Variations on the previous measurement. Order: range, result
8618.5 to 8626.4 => 11.1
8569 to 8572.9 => 11.5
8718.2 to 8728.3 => 11.1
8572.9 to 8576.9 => 11.6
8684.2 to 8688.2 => 10.6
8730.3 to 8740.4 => 11.1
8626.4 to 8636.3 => 11.2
